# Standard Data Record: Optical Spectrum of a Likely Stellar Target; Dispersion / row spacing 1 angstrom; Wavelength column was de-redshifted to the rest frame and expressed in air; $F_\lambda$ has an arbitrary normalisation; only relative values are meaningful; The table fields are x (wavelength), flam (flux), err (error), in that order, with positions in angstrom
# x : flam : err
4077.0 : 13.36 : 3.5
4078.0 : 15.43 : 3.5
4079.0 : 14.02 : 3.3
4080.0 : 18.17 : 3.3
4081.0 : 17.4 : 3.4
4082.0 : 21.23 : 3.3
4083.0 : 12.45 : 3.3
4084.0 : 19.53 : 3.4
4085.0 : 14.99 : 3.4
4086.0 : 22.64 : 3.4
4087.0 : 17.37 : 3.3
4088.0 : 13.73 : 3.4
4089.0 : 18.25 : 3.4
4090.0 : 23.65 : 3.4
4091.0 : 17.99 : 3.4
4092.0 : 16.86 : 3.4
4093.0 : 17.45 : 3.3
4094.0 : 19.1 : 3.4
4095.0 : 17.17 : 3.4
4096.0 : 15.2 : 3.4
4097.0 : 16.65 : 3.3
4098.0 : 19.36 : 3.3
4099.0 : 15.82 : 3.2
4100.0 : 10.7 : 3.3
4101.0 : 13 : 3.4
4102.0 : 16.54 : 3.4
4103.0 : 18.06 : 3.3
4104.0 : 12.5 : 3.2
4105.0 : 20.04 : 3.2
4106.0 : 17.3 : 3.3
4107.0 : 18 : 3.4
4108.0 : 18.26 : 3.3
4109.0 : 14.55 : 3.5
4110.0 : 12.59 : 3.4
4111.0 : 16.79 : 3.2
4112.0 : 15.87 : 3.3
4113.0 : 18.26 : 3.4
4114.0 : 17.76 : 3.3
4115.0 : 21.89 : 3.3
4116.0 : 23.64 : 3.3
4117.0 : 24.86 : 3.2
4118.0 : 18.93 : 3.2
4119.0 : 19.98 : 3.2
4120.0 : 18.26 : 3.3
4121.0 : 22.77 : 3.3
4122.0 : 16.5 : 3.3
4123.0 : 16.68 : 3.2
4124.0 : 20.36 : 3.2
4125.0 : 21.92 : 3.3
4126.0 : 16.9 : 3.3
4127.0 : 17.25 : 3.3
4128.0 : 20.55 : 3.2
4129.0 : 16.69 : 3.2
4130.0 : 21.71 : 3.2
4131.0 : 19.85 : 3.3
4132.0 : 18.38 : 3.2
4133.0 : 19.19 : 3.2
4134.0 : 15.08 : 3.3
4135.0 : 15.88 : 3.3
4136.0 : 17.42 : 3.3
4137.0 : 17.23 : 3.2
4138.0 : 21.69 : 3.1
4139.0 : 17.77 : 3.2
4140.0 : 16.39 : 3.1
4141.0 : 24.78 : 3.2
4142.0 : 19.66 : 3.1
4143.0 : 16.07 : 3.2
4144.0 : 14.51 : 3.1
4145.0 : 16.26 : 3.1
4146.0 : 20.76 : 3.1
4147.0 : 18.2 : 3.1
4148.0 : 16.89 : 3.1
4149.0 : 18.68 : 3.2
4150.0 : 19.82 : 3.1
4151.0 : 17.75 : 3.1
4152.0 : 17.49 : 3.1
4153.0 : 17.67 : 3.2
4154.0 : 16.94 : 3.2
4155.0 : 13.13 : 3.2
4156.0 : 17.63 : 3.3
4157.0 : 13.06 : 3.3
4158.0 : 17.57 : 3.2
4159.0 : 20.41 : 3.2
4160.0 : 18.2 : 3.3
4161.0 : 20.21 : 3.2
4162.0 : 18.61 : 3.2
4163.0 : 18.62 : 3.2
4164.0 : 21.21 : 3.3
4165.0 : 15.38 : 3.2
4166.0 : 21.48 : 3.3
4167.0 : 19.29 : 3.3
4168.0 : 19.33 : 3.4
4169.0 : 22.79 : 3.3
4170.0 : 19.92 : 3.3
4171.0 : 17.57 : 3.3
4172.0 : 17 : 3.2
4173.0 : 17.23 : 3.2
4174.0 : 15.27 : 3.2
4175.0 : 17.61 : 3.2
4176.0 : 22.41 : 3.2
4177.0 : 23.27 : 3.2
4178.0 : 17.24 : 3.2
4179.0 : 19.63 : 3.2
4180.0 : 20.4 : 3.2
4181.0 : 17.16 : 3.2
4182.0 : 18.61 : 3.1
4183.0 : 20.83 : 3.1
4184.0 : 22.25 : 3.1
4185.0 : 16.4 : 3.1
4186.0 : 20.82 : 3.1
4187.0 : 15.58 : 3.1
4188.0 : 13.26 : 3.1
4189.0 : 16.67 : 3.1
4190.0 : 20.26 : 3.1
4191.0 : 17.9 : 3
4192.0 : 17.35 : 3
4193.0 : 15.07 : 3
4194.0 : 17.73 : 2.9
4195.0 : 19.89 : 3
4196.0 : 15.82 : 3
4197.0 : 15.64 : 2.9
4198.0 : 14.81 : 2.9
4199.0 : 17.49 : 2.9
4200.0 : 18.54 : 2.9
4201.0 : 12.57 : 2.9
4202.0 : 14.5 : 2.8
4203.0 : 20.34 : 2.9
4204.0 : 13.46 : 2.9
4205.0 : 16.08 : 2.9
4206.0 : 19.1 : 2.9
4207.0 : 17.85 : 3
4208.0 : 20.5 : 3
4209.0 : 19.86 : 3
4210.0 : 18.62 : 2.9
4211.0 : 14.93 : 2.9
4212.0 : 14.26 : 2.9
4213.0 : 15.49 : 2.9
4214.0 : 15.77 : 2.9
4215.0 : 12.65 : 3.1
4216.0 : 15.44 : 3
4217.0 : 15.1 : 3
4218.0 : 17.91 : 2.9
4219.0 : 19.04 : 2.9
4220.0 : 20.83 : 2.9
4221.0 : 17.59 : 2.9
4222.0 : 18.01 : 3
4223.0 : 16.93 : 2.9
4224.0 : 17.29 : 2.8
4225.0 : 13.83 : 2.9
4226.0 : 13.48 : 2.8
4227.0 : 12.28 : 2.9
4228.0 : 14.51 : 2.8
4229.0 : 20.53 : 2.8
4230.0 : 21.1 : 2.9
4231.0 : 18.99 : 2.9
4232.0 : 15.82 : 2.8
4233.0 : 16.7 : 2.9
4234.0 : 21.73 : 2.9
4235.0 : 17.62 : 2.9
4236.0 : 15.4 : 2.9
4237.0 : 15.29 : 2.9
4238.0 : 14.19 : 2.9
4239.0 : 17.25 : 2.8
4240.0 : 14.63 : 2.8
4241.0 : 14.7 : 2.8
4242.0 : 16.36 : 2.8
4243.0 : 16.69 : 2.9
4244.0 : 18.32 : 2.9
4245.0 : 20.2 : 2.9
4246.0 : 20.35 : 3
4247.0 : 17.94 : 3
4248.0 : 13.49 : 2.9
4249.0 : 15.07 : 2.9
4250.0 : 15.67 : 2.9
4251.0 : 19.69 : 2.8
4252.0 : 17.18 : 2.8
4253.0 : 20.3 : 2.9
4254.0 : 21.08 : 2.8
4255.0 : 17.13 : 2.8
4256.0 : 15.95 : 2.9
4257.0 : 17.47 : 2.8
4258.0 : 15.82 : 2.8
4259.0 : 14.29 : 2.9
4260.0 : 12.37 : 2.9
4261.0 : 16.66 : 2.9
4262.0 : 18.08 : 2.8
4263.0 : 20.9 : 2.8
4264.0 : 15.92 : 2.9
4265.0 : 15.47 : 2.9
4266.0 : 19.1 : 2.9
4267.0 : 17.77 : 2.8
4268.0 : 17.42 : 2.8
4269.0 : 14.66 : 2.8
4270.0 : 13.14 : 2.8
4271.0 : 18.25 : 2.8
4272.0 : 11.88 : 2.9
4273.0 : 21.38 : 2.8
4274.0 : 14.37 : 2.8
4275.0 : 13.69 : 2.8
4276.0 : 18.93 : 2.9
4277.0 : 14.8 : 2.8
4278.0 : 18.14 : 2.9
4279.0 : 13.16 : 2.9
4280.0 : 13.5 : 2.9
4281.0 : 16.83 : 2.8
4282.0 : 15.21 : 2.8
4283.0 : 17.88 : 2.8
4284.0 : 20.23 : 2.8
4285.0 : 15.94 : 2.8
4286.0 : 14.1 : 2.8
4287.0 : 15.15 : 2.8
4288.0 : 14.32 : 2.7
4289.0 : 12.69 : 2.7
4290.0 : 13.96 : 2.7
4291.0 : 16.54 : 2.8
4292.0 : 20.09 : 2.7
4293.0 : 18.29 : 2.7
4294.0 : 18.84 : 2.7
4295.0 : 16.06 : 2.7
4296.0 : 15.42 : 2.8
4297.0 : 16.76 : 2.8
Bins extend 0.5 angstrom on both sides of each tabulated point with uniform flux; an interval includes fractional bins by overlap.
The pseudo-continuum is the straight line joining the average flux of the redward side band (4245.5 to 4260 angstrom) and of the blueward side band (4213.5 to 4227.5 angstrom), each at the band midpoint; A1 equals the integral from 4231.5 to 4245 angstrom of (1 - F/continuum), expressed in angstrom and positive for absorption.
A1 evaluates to 0.0 angstrom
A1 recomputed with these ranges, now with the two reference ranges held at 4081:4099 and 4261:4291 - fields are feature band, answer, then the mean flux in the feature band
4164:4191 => -2.8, 18.8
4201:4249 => -0.7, 16.8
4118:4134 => -1.4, 19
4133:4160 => -0.6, 17.7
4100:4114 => 1.2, 16.1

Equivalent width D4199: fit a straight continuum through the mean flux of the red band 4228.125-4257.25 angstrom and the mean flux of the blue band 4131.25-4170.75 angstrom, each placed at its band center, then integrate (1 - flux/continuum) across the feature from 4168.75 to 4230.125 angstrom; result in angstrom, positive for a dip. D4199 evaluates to 1.4 angstrom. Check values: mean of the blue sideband 18.2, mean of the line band 17.4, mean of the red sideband 17.4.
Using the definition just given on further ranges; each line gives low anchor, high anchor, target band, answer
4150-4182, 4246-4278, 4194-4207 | 0.9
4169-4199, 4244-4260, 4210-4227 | 1.5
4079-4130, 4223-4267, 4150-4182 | -1.9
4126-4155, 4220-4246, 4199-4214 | 0.4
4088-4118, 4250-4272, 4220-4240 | 0.3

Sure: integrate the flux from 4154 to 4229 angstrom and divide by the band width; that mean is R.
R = 17.5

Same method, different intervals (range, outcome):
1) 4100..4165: 18.1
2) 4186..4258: 16.9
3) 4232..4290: 16.5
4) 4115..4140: 19.1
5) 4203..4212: 17.5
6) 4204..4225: 17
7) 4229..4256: 17.4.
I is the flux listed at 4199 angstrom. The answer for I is 17.49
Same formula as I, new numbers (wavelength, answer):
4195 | 19.89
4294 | 18.84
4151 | 17.75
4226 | 13.48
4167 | 19.29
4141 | 24.78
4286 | 14.1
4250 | 15.67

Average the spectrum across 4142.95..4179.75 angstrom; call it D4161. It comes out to 18.3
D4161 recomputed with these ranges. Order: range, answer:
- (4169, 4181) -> 19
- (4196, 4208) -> 16.5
